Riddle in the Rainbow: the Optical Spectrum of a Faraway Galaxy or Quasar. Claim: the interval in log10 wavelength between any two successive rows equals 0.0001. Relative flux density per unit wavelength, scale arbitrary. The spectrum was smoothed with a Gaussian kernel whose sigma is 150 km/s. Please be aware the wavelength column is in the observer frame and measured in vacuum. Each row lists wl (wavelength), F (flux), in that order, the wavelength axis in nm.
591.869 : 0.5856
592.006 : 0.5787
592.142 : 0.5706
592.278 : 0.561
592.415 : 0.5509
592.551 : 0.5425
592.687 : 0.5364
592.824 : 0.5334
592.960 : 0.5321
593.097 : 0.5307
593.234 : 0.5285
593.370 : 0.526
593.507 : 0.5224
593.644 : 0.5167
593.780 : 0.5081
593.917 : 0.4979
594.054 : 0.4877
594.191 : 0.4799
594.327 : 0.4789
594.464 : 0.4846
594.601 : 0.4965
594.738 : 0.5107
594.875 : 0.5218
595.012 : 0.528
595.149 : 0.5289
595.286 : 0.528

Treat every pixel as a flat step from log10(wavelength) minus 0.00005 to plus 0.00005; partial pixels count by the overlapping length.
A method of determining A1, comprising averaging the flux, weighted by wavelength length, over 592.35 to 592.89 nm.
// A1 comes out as 0.541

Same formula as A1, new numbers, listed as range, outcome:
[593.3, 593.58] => 0.524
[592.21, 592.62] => 0.552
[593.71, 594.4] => 0.491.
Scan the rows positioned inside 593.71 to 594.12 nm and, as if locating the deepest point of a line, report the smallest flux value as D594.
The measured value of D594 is 0.4877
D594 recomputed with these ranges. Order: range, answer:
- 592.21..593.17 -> 0.5307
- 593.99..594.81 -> 0.4789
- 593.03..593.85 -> 0.5081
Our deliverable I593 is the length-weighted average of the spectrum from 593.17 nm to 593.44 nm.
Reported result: 0.528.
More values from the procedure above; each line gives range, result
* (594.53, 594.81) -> 0.503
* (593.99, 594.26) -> 0.485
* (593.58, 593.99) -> 0.508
